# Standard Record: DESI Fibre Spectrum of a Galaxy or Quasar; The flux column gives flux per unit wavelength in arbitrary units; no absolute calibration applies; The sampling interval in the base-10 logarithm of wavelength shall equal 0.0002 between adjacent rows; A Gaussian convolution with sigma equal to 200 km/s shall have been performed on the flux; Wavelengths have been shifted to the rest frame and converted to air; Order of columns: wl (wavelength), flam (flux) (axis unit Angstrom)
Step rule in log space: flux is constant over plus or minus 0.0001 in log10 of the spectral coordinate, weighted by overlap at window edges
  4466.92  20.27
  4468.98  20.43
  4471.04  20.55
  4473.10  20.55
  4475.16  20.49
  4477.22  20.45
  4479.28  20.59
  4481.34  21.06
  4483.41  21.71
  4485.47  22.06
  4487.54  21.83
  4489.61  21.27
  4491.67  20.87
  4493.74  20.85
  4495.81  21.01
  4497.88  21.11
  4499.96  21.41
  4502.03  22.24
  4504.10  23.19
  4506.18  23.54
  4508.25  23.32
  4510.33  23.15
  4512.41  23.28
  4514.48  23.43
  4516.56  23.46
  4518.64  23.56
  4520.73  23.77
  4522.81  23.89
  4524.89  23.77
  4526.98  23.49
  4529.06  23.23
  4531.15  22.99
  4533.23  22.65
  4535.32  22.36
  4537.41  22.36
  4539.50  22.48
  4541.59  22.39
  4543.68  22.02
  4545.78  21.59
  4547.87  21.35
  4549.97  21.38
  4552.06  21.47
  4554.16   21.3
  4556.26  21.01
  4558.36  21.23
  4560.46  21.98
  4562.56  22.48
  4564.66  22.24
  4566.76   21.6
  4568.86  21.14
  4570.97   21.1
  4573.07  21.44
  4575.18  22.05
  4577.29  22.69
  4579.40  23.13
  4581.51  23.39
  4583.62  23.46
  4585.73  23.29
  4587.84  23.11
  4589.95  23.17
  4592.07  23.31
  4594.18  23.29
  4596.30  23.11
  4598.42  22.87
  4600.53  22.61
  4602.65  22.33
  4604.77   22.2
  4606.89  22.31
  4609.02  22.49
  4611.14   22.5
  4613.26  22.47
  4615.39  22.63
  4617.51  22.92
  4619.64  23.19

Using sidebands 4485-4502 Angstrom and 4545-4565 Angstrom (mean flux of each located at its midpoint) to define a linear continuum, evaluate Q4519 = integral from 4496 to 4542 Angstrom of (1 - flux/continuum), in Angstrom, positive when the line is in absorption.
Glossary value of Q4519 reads -3.2 Angstrom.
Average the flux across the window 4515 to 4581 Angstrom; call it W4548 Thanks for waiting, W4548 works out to 22.3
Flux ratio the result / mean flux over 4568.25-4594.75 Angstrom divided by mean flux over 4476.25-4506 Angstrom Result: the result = 1.1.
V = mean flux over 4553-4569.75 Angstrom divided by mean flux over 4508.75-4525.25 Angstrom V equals 0.9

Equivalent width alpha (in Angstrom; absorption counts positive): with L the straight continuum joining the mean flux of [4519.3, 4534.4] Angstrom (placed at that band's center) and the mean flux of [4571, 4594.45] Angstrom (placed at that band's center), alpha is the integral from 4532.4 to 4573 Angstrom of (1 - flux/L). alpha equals 2.4 Angstrom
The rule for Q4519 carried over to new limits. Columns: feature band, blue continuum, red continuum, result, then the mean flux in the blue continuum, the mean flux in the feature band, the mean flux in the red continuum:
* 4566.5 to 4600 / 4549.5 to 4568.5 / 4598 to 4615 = -0.9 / 21.6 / 22.7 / 22.5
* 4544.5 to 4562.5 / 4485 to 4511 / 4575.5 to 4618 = 0.8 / 22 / 21.5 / 22.9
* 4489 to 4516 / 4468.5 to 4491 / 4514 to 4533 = 0.1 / 21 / 22.3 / 23.5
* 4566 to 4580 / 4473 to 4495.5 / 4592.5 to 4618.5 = 0.3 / 21.1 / 21.8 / 22.7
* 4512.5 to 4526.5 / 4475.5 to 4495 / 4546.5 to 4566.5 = -1.5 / 21.2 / 23.6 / 21.6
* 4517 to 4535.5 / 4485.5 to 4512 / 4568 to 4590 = -1.0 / 22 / 23.3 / 22.5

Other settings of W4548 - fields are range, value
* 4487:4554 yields 22.4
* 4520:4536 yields 23.3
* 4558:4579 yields 21.9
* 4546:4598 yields 22.2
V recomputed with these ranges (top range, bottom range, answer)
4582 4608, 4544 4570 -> 1.06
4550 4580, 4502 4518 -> 0.93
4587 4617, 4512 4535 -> 0.97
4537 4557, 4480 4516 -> 0.98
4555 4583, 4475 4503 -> 1.04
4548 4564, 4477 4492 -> 1.01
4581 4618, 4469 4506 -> 1.07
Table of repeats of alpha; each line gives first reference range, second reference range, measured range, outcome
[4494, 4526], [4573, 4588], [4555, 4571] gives 0.9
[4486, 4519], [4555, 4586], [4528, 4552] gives 0.0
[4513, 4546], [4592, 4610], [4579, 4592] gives -0.3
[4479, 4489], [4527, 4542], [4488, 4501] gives 0.4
